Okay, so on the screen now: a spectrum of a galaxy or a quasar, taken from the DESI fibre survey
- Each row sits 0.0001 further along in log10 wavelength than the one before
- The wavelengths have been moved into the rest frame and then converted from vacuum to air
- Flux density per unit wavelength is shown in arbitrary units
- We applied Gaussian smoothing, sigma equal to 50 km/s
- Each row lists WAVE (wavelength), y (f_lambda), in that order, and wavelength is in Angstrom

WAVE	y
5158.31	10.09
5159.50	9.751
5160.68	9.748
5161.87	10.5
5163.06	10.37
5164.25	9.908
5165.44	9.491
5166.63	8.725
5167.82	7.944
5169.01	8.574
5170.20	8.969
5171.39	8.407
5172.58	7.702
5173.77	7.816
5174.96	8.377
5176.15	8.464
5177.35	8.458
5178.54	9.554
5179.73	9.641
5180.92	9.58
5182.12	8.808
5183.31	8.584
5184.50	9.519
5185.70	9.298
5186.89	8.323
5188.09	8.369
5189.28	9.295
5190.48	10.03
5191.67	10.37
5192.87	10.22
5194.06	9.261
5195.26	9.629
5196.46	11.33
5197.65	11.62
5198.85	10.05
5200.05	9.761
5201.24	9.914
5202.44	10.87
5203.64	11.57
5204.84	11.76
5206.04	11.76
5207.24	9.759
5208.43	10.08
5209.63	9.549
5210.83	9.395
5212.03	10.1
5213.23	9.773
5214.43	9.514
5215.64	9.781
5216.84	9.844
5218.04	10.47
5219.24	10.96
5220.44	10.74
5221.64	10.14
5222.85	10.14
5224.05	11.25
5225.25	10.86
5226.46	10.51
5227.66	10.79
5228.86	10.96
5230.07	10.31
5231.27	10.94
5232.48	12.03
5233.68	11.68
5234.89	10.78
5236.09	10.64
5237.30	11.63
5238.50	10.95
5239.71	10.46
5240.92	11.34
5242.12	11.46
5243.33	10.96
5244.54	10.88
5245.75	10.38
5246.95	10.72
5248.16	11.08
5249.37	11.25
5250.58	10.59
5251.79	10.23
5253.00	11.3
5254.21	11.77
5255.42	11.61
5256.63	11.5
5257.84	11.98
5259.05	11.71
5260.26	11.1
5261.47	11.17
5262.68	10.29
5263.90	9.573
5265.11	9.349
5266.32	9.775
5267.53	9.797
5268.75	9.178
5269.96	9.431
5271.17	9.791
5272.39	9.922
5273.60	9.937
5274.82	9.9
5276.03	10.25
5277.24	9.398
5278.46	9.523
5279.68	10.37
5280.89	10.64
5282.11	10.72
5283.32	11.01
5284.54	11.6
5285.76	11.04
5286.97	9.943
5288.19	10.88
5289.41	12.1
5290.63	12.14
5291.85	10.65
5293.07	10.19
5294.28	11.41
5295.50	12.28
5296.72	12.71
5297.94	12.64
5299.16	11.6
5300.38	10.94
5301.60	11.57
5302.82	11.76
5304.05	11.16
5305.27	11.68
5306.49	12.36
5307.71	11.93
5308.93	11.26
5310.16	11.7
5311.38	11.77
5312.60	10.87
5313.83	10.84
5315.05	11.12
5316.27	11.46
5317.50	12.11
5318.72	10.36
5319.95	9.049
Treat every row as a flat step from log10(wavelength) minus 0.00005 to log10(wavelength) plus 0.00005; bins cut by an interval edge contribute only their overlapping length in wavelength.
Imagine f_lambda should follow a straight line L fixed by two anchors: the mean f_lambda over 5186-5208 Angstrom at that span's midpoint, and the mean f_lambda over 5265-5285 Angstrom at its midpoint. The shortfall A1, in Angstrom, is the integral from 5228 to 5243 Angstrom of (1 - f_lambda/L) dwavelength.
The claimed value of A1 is -1.43 Angstrom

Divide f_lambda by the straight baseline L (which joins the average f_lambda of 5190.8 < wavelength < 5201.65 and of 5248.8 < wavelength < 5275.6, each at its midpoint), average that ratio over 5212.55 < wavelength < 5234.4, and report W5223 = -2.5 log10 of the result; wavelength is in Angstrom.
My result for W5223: -0.02 mag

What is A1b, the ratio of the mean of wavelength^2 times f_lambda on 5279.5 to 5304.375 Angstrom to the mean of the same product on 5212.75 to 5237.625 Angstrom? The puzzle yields 1.09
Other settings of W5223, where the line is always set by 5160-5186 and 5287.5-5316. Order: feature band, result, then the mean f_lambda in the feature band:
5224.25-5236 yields -0.087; 11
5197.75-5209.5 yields -0.107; 10.6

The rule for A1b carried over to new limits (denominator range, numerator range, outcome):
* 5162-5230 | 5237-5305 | 1.14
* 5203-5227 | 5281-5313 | 1.14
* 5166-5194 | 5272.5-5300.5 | 1.28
